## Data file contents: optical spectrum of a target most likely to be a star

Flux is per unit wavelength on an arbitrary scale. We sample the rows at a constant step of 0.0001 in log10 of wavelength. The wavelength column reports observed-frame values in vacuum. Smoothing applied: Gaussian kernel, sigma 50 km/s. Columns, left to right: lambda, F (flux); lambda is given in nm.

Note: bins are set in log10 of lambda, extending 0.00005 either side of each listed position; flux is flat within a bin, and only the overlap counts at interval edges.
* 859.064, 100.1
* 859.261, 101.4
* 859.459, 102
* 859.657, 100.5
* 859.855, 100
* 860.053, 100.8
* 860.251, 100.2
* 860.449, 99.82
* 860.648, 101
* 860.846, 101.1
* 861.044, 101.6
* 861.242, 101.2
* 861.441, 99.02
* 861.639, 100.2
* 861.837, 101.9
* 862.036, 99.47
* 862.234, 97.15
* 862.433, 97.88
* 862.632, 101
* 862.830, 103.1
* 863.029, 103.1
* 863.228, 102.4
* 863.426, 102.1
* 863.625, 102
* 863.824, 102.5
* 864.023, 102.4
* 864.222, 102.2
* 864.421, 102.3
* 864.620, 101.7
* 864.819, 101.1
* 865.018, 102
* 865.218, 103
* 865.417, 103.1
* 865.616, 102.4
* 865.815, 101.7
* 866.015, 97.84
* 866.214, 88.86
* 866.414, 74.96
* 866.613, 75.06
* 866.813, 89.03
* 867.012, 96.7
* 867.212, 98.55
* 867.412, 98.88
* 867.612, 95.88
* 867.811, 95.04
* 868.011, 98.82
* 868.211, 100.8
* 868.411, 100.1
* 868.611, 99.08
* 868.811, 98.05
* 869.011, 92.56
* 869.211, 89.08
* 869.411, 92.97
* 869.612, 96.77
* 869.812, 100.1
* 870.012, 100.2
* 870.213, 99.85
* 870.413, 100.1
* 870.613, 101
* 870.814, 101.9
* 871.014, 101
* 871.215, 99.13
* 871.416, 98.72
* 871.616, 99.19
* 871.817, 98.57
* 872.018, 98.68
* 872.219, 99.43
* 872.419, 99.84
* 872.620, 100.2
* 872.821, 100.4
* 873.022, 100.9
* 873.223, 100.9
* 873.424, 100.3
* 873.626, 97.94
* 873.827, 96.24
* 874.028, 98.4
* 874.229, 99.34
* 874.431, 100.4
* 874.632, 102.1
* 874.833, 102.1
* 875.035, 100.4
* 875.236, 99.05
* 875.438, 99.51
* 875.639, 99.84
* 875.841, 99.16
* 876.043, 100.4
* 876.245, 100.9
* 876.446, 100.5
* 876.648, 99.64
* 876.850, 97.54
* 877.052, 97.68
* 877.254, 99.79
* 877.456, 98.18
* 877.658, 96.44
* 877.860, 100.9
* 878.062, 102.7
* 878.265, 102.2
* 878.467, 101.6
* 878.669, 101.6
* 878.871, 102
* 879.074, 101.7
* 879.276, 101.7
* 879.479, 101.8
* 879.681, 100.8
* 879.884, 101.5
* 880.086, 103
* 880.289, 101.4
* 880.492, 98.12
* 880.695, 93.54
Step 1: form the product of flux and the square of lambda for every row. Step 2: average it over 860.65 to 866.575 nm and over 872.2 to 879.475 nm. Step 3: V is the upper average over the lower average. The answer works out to 1.0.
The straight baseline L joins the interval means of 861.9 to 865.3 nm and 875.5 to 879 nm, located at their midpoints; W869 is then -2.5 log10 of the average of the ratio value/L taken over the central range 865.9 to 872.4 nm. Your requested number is 0.05 mag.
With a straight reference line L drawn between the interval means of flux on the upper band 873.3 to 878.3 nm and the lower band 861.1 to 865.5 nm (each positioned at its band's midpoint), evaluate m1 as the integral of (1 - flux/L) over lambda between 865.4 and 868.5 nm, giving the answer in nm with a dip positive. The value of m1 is 0.19 nm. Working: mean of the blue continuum 101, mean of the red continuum 99.6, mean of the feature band 94.6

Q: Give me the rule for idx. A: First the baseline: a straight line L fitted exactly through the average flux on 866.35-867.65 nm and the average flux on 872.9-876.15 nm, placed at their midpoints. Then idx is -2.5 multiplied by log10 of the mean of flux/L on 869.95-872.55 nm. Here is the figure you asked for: -0.05 mag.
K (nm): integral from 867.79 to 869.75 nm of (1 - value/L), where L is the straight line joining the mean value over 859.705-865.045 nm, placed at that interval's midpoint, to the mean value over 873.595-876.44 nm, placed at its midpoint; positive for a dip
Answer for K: 0.08 nm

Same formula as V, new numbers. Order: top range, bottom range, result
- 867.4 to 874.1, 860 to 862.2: 1.00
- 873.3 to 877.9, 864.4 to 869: 1.05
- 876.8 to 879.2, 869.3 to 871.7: 1.03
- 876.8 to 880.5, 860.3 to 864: 1.04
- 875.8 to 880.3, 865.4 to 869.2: 1.09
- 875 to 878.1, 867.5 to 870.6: 1.04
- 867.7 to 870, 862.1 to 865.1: 0.97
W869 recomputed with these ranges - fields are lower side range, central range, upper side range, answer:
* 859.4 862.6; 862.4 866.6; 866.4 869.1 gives -0.02 mag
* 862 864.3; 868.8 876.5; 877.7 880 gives 0.03 mag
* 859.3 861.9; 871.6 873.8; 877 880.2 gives 0.01 mag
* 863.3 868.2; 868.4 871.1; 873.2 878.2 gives 0.00 mag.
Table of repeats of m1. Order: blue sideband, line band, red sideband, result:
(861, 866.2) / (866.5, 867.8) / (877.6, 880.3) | 0.11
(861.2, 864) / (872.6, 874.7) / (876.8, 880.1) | 0.02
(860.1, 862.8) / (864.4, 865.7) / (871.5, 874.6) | -0.03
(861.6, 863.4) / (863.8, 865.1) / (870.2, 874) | -0.02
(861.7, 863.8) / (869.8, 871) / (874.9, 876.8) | 0.00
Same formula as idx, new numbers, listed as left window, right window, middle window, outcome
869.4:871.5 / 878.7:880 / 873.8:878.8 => 0.01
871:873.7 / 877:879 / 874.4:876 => 0.00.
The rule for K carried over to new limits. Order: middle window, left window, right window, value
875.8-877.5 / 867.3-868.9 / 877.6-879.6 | 0.02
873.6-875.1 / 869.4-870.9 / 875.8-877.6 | -0.01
